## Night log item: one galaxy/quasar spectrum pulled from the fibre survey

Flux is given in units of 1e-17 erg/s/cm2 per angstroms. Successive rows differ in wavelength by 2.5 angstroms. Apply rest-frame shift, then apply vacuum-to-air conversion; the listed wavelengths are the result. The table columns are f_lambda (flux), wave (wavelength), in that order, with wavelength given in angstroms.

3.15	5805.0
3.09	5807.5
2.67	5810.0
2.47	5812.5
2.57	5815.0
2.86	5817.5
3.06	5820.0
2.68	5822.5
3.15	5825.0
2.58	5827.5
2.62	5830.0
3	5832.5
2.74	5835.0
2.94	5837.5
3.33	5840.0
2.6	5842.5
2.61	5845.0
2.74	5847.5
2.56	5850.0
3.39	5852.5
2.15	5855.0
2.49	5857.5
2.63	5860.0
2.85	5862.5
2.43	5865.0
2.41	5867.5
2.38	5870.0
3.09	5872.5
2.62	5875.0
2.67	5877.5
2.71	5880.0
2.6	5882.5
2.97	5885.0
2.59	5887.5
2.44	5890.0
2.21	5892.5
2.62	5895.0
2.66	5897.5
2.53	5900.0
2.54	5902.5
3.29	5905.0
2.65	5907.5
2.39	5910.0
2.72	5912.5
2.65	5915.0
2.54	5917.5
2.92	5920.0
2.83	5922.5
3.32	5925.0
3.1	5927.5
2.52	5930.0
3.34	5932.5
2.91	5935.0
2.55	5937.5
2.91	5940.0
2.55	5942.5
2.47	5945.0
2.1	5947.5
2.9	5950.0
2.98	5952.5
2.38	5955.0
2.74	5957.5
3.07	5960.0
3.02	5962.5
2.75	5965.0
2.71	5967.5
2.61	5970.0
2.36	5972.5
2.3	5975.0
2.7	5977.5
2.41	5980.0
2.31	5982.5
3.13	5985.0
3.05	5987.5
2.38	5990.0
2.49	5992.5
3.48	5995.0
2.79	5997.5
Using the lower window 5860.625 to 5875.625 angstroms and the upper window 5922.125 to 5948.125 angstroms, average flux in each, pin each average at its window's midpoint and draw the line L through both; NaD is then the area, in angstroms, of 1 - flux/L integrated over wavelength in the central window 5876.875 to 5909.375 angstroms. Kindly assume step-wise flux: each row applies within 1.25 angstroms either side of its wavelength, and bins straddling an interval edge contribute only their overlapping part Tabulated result 0.55 angstroms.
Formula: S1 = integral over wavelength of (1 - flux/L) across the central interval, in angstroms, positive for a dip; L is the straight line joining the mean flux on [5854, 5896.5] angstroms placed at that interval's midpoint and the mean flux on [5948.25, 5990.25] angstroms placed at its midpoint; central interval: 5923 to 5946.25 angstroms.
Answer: -1.74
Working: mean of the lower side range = 2.58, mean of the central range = 2.85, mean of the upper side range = 2.69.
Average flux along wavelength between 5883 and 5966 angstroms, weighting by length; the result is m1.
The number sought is 2.73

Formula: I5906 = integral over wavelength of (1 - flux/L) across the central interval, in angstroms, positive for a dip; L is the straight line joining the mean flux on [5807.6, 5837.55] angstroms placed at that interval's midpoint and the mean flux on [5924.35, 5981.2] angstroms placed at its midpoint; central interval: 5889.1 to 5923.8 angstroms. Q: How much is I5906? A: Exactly 1.2 angstroms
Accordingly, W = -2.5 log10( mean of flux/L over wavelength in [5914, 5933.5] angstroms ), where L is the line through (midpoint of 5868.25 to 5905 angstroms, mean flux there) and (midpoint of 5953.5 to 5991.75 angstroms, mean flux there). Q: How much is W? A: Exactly -0.10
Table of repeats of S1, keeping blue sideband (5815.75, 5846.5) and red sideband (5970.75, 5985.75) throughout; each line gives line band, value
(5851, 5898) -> 2.06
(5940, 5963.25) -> -1.08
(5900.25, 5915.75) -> -0.14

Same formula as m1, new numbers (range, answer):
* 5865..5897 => 2.6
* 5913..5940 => 2.87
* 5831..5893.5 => 2.69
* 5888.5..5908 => 2.62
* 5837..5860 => 2.74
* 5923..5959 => 2.77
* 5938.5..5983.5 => 2.63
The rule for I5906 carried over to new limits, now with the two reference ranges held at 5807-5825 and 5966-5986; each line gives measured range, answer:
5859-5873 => 0.6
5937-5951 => 0.2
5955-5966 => -1.1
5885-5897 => 0.7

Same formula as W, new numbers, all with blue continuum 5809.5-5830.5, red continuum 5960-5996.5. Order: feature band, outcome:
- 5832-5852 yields -0.03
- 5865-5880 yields 0.04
